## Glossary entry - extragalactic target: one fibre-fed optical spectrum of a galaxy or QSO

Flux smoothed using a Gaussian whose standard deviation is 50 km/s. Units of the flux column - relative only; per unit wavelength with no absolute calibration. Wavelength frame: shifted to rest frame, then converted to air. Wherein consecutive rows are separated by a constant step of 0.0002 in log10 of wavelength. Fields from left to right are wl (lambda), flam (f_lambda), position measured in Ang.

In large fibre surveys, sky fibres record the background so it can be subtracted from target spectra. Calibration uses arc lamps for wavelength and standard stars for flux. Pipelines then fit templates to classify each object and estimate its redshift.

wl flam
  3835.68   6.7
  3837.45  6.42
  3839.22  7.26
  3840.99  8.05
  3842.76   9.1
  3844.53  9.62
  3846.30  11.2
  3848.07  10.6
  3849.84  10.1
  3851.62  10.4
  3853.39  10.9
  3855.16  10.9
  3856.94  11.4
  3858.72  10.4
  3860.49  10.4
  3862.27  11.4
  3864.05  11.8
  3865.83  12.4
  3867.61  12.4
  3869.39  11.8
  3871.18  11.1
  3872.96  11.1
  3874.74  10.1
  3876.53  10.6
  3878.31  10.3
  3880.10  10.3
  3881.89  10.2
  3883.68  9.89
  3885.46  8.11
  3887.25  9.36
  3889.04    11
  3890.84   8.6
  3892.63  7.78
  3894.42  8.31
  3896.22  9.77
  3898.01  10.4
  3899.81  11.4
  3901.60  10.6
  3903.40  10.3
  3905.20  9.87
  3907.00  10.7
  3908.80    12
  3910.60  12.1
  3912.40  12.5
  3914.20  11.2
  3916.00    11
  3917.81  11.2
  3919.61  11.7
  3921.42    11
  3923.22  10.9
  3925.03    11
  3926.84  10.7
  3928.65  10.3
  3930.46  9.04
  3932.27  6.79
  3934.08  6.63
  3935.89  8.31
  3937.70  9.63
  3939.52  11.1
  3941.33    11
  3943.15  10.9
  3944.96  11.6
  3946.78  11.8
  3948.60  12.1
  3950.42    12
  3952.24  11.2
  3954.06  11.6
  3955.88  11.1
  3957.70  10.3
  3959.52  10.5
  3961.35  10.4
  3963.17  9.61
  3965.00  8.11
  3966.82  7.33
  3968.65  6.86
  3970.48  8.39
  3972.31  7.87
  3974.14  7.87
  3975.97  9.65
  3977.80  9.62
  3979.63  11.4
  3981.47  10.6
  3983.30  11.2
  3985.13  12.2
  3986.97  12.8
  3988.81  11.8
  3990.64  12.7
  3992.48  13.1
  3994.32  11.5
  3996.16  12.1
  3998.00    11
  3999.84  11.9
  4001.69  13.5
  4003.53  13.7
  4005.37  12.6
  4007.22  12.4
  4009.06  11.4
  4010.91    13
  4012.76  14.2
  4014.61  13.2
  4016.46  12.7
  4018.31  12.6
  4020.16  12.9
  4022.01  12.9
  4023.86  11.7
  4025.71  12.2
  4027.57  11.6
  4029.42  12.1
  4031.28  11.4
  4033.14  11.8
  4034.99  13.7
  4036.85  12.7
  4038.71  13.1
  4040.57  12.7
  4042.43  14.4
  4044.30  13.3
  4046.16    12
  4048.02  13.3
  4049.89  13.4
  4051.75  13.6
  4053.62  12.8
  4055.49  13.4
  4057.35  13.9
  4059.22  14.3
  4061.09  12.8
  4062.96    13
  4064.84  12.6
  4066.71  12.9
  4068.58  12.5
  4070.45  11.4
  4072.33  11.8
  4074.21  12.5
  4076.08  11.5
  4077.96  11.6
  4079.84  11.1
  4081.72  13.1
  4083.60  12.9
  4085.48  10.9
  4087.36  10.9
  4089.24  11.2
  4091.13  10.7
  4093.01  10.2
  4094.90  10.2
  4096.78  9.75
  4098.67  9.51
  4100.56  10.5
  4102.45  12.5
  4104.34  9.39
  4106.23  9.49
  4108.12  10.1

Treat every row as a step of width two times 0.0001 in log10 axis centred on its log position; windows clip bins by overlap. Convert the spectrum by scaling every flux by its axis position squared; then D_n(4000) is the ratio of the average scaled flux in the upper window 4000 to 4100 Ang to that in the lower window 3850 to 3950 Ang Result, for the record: 1.3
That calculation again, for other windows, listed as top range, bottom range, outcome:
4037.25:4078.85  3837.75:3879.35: 1.35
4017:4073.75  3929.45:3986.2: 1.35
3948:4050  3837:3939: 1.20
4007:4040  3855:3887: 1.26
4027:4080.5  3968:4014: 1.15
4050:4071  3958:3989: 1.40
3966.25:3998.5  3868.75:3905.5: 1.10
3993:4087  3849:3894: 1.31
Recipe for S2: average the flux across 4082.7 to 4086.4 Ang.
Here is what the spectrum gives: 11.9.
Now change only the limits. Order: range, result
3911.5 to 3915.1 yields 11.9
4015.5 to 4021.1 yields 12.7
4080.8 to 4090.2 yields 11.8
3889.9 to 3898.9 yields 8.97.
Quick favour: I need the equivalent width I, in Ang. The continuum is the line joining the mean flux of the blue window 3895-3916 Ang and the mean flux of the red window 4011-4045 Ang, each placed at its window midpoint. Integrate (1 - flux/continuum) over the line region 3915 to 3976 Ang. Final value 8.06 Ang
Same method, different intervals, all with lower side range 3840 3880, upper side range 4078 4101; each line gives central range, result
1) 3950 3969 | 1.5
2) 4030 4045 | -2.7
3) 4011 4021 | -2.1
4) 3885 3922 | 1.1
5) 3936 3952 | -0.5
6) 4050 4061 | -2.6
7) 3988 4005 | -2.4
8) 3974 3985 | 0.5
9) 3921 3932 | 0.5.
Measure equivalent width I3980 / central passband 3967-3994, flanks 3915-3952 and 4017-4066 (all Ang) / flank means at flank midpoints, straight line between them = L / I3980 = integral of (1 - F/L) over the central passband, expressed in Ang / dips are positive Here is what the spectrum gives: 2.7 Ang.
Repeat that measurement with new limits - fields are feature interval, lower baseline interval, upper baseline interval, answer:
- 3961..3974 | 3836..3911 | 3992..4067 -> 3.9 Ang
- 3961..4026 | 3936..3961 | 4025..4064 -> 3.5 Ang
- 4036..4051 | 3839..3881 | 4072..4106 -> -2.9 Ang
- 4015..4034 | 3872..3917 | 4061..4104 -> -1.8 Ang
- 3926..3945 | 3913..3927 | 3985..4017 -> 3.1 Ang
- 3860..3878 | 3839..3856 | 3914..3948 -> -2.3 Ang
